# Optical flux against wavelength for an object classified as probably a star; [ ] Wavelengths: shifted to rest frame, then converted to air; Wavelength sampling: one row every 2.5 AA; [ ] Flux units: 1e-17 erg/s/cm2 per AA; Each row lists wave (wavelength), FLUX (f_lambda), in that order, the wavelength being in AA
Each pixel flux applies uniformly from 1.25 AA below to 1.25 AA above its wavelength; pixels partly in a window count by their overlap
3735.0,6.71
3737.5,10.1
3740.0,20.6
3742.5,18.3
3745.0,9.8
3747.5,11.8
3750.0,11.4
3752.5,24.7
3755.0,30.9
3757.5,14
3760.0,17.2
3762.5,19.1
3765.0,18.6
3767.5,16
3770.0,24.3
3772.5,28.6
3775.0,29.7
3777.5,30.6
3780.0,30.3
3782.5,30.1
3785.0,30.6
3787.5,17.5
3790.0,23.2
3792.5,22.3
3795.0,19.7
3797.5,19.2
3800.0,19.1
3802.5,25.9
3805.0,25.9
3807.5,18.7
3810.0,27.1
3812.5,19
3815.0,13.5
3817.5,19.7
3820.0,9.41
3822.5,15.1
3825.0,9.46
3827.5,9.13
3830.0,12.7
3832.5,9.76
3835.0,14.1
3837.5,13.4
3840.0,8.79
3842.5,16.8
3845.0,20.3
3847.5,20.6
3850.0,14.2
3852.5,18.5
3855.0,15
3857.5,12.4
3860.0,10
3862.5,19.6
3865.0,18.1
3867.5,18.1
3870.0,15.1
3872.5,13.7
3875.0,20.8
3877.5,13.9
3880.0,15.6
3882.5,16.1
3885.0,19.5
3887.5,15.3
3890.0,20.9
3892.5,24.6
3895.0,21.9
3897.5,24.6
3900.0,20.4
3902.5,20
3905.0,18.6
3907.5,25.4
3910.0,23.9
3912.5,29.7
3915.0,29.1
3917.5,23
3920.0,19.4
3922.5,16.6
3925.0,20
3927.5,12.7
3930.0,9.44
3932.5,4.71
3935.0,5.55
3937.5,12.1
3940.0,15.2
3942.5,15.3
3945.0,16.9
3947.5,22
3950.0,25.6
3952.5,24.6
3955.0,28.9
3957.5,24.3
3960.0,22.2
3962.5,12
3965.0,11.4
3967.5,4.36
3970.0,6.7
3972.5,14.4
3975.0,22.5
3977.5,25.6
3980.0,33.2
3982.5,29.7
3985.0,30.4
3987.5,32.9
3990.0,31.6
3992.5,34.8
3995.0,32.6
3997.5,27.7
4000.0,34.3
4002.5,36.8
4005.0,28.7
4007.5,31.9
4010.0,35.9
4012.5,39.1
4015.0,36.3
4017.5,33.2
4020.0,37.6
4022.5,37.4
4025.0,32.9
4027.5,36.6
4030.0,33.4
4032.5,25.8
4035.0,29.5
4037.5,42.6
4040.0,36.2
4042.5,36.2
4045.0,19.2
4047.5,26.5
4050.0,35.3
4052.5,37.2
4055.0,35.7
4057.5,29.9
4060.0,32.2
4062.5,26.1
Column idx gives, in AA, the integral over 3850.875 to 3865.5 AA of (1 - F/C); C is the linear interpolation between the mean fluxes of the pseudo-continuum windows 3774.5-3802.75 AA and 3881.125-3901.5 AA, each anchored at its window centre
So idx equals 4.3 AA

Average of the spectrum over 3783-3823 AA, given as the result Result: 20.7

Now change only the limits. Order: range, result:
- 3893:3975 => 18.3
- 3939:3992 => 21.6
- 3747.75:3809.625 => 22.7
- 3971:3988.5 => 26.6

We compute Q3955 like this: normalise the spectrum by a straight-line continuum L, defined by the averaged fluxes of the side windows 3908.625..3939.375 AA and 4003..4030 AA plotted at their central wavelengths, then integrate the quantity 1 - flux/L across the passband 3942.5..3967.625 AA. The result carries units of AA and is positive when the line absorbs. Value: 3.5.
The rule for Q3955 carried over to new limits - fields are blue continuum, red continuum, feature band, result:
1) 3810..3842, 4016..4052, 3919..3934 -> 6.1 AA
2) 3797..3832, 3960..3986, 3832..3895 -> 5.0 AA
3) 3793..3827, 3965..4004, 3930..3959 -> 8.3 AA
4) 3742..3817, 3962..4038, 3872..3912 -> 8.6 AA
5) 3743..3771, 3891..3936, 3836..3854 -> 2.7 AA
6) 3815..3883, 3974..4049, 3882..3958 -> 8.9 AA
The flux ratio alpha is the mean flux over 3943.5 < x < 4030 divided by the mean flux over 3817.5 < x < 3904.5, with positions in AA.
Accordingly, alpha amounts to 1.7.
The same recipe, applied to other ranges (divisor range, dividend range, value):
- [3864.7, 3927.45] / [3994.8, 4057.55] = 1.67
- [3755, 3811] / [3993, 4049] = 1.43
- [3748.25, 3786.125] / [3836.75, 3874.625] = 0.67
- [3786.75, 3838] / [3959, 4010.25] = 1.47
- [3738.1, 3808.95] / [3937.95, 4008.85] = 1.11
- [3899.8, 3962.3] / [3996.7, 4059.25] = 1.74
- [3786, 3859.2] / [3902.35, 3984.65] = 1.13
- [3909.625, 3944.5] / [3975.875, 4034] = 1.97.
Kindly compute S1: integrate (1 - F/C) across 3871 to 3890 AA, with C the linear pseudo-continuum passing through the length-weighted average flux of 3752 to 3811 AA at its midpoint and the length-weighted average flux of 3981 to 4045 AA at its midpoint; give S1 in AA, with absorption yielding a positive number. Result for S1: 7.6 AA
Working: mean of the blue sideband 23.4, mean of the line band 16.7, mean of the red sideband 33.5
